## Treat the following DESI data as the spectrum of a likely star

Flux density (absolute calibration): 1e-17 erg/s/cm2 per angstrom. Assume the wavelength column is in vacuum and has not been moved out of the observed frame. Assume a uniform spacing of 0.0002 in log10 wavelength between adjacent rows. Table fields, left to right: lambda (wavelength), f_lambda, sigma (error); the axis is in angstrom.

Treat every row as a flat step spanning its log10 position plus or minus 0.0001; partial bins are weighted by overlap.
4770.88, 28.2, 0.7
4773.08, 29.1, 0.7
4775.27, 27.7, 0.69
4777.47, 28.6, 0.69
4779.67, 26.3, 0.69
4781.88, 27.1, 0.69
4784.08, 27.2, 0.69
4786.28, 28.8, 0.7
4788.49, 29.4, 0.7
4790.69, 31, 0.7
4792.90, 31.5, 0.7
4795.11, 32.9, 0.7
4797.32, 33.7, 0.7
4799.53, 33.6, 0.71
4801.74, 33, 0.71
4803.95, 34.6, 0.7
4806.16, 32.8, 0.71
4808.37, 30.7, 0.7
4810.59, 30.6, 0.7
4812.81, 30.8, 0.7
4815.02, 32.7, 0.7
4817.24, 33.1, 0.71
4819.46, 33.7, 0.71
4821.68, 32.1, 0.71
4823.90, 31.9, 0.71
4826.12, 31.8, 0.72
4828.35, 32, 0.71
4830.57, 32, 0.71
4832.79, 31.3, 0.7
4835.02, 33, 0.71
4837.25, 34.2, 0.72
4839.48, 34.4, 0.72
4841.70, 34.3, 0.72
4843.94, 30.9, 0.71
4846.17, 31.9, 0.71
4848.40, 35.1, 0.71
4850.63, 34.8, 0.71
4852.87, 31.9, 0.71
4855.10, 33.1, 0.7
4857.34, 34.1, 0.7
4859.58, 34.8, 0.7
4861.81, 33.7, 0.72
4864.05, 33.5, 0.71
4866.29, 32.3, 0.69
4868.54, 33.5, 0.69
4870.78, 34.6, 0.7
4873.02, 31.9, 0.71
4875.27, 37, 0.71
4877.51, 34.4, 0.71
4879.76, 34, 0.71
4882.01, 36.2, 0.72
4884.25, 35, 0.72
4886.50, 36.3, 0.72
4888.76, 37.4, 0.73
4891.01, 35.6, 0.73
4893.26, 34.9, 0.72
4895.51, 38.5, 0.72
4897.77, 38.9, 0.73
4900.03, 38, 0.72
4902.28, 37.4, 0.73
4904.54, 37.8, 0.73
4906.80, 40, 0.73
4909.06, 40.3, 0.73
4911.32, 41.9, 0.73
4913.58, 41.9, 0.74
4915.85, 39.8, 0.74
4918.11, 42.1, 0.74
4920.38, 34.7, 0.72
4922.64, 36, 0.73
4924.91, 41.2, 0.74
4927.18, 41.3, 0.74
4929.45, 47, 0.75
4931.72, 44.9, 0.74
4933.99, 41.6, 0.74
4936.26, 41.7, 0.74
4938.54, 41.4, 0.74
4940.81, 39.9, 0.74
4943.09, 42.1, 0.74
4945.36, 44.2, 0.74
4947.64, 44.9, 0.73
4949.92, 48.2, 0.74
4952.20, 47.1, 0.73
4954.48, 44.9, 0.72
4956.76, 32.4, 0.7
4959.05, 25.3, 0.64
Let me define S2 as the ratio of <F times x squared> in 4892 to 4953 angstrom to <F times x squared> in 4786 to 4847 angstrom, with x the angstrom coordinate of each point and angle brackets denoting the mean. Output 1.3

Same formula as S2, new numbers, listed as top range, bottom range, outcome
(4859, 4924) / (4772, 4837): 1.22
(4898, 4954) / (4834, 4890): 1.25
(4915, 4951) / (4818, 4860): 1.32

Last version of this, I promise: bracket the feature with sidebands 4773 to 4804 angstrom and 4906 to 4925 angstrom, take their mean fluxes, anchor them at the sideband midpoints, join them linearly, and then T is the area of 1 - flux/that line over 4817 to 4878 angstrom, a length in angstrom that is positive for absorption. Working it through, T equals 2.3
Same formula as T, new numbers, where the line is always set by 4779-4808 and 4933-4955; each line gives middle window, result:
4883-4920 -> 1.5 angstrom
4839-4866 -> 1.8 angstrom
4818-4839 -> 0.9 angstrom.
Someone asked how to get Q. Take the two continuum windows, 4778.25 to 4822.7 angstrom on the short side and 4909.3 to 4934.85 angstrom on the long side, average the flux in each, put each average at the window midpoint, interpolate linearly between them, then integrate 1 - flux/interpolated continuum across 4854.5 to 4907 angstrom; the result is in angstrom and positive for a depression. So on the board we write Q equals 3.2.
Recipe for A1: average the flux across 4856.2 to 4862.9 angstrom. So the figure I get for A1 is 34.2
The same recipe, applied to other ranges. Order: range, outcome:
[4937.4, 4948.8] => 42.5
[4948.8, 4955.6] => 46.7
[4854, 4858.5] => 33.6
